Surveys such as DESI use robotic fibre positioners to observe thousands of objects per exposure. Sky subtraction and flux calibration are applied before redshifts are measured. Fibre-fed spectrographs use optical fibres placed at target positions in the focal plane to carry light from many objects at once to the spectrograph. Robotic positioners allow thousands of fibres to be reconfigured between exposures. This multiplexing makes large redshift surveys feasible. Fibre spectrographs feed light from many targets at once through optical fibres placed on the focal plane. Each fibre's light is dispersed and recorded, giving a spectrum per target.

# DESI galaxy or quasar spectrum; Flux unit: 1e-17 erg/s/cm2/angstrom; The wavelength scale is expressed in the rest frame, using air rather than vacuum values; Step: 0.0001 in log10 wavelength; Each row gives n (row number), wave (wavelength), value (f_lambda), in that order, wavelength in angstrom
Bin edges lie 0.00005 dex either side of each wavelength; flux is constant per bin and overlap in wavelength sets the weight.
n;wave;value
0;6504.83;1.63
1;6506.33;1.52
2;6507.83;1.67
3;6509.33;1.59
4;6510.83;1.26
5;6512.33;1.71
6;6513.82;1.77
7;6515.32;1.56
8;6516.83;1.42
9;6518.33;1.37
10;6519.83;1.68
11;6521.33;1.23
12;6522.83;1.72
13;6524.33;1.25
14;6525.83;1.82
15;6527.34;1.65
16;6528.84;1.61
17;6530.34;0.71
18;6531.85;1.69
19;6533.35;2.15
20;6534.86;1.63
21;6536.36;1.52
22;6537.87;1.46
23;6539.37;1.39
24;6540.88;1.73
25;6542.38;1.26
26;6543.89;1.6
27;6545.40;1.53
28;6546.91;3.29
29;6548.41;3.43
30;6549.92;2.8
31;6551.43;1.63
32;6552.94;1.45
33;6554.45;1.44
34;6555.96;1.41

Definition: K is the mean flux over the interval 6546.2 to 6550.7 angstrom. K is 3.17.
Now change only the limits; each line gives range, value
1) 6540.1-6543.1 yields 1.5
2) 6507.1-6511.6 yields 1.51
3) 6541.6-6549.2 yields 2.22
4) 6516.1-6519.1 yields 1.4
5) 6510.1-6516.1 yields 1.58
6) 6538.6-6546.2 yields 1.51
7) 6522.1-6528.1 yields 1.61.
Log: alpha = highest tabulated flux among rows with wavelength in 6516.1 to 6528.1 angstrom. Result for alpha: 1.82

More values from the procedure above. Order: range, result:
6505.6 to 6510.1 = 1.67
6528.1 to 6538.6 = 2.15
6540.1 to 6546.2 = 1.73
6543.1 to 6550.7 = 3.43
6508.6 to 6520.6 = 1.77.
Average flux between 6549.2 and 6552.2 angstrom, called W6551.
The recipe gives 2.2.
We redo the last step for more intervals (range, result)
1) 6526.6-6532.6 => 1.42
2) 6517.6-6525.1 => 1.45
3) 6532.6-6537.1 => 1.77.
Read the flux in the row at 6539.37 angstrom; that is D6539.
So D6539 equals 1.39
